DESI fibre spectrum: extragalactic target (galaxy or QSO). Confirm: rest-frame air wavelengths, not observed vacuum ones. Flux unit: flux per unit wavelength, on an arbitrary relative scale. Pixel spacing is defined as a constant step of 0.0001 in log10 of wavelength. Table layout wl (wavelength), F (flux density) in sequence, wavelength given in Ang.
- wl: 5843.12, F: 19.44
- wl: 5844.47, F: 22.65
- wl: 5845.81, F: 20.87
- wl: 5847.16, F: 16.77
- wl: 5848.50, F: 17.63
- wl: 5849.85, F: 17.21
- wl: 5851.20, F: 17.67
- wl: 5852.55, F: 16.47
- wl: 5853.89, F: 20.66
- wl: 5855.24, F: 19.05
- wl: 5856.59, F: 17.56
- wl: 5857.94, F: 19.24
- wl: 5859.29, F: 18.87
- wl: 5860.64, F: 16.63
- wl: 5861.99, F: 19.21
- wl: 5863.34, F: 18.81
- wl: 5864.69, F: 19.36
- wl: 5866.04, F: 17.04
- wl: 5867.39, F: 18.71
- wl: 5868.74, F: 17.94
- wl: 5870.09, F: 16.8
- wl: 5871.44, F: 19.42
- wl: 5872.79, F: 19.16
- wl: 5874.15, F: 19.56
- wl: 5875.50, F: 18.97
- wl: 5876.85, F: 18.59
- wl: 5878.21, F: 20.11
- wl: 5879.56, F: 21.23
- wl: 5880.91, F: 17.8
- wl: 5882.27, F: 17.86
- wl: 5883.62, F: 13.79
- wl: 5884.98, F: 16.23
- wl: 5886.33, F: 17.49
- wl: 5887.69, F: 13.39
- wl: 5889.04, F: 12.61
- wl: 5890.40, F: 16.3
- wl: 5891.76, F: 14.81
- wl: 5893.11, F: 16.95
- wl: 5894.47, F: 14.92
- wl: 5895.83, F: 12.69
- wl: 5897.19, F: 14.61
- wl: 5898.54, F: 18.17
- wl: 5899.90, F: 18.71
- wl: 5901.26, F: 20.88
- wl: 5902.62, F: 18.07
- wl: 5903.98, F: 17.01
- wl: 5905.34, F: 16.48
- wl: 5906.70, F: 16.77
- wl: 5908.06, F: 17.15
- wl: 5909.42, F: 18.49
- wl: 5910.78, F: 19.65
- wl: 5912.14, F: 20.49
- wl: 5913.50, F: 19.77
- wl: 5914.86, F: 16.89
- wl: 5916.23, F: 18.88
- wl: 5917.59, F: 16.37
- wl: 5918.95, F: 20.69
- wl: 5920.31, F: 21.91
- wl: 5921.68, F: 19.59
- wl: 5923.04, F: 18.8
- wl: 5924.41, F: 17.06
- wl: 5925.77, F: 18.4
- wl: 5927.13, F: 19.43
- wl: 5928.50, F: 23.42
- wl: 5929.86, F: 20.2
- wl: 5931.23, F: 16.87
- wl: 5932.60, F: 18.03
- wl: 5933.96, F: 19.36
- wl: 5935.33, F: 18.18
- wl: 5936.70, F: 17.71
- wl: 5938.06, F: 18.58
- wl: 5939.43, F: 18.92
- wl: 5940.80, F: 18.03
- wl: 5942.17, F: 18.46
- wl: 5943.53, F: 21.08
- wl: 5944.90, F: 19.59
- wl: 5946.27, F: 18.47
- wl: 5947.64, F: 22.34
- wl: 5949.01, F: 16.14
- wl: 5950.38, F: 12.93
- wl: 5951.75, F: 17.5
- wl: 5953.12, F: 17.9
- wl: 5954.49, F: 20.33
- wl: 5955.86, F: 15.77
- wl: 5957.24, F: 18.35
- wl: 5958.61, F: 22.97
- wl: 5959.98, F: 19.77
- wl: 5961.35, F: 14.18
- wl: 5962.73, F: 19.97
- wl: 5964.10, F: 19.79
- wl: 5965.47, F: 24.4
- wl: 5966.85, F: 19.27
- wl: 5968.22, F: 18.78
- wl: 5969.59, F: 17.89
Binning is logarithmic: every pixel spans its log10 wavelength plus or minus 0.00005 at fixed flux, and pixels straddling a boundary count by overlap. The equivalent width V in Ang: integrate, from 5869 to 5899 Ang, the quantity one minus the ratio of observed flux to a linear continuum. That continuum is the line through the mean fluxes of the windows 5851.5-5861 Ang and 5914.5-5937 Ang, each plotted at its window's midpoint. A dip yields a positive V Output 2.8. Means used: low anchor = 18.4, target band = 16.9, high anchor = 19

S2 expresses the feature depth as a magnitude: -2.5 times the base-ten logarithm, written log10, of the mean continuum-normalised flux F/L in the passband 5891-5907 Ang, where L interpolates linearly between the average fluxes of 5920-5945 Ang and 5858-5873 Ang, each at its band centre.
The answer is 0.13 mag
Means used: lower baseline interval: 18.4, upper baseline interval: 19.1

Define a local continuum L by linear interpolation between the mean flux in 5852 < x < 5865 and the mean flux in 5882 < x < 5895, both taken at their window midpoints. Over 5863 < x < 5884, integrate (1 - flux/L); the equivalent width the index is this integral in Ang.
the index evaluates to -1.9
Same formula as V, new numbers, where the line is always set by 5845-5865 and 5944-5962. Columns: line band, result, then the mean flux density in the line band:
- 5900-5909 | 0.2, 17.8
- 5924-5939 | -0.5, 18.9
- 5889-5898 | 1.7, 14.9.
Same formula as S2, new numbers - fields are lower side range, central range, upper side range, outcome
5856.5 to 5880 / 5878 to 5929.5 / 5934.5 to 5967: 0.06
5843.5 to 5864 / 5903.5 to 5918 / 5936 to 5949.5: 0.05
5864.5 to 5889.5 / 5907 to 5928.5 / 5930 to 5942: -0.05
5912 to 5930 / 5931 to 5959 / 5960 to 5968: 0.06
